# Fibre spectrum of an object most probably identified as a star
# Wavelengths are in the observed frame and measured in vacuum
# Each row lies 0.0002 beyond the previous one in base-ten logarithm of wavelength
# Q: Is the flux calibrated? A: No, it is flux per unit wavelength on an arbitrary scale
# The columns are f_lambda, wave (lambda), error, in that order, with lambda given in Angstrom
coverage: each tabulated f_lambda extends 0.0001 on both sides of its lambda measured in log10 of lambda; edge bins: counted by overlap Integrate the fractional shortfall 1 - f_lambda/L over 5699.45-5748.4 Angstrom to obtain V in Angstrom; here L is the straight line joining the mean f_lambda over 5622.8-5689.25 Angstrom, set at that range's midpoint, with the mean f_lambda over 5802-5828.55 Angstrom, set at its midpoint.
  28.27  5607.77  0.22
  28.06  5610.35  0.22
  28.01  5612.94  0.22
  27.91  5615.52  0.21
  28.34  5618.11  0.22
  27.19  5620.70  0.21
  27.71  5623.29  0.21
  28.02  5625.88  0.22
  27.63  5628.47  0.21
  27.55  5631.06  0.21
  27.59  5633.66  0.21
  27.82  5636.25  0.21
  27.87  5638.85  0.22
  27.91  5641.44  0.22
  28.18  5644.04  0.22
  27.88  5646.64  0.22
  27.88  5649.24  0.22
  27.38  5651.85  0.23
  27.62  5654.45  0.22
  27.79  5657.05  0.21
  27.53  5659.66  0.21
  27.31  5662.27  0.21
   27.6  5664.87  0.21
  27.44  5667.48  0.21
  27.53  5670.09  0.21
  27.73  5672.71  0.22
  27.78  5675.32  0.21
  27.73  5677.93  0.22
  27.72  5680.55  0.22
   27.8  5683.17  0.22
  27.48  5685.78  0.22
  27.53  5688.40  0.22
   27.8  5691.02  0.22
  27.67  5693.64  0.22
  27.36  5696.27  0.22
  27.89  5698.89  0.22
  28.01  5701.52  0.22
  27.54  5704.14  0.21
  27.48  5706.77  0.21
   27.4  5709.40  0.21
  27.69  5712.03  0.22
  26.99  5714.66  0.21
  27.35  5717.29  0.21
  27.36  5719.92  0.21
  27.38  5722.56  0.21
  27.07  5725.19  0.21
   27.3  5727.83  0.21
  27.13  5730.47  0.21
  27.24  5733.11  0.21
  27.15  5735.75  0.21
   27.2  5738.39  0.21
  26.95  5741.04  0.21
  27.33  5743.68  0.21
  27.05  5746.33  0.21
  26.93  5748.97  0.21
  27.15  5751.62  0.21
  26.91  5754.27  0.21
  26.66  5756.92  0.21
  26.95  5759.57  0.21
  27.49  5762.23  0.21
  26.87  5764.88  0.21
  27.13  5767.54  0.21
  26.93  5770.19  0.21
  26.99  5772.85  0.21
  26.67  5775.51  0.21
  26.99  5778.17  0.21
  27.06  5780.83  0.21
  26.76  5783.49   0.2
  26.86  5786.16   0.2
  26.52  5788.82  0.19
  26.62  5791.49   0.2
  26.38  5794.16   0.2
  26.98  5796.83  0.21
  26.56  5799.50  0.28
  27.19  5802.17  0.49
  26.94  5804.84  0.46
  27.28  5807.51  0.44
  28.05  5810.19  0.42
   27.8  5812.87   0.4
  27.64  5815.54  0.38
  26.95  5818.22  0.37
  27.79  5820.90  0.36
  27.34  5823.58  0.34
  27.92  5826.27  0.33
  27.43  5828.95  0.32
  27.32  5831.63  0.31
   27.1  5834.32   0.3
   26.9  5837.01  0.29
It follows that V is 0.53 Angstrom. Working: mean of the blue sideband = 27.7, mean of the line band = 27.3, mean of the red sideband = 27.5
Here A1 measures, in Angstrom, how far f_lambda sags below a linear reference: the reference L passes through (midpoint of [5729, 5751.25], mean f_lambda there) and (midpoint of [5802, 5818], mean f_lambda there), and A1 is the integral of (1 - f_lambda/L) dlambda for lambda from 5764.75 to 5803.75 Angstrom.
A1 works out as 0.73 Angstrom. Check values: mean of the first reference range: 27.1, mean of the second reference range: 27.5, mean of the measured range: 26.8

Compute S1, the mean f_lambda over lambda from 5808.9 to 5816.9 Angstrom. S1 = 27.8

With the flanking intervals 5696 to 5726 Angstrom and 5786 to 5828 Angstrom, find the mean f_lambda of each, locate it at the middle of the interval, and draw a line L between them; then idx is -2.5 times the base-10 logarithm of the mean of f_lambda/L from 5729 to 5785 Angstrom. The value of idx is 0.01 mag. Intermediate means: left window 27.5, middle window 27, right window 27.2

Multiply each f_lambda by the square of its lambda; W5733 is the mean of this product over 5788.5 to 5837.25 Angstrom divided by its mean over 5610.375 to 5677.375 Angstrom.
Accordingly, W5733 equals 1.0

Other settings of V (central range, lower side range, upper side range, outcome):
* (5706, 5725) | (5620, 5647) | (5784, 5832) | 0.1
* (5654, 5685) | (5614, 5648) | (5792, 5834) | 0.1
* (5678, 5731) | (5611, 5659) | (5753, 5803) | -0.3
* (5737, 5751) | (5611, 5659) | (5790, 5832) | 0.2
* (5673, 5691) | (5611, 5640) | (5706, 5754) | -0.1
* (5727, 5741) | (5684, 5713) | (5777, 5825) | 0.1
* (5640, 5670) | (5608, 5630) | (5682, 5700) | 0.1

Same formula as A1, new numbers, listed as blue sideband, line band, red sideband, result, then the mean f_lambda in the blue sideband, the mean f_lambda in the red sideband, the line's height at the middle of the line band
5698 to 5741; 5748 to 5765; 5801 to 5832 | 0.3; 27.4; 27.5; 27.4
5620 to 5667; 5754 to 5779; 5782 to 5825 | 0.3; 27.7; 27.1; 27.2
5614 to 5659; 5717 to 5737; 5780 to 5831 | 0.2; 27.8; 27.2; 27.5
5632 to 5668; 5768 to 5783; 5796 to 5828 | 0.3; 27.7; 27.4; 27.5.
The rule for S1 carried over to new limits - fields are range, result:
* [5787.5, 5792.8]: 26.6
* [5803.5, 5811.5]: 27.4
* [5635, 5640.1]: 27.8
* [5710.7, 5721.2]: 27.4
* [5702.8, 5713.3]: 27.5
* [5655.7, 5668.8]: 27.5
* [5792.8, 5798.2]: 26.7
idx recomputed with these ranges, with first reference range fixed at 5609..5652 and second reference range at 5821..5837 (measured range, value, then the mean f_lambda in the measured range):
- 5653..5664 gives 0.007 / 27.6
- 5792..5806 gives 0.027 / 26.8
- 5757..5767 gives 0.020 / 27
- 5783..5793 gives 0.033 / 26.7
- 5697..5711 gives 0.001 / 27.7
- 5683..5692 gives 0.002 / 27.6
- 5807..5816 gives -0.012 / 27.7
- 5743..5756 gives 0.021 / 27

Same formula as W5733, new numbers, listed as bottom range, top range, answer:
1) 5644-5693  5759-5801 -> 1.01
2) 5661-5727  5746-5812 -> 1.01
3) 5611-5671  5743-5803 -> 1.02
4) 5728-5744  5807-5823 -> 1.04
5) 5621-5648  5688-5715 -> 1.02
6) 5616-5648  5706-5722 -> 1.01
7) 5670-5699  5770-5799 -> 1.00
